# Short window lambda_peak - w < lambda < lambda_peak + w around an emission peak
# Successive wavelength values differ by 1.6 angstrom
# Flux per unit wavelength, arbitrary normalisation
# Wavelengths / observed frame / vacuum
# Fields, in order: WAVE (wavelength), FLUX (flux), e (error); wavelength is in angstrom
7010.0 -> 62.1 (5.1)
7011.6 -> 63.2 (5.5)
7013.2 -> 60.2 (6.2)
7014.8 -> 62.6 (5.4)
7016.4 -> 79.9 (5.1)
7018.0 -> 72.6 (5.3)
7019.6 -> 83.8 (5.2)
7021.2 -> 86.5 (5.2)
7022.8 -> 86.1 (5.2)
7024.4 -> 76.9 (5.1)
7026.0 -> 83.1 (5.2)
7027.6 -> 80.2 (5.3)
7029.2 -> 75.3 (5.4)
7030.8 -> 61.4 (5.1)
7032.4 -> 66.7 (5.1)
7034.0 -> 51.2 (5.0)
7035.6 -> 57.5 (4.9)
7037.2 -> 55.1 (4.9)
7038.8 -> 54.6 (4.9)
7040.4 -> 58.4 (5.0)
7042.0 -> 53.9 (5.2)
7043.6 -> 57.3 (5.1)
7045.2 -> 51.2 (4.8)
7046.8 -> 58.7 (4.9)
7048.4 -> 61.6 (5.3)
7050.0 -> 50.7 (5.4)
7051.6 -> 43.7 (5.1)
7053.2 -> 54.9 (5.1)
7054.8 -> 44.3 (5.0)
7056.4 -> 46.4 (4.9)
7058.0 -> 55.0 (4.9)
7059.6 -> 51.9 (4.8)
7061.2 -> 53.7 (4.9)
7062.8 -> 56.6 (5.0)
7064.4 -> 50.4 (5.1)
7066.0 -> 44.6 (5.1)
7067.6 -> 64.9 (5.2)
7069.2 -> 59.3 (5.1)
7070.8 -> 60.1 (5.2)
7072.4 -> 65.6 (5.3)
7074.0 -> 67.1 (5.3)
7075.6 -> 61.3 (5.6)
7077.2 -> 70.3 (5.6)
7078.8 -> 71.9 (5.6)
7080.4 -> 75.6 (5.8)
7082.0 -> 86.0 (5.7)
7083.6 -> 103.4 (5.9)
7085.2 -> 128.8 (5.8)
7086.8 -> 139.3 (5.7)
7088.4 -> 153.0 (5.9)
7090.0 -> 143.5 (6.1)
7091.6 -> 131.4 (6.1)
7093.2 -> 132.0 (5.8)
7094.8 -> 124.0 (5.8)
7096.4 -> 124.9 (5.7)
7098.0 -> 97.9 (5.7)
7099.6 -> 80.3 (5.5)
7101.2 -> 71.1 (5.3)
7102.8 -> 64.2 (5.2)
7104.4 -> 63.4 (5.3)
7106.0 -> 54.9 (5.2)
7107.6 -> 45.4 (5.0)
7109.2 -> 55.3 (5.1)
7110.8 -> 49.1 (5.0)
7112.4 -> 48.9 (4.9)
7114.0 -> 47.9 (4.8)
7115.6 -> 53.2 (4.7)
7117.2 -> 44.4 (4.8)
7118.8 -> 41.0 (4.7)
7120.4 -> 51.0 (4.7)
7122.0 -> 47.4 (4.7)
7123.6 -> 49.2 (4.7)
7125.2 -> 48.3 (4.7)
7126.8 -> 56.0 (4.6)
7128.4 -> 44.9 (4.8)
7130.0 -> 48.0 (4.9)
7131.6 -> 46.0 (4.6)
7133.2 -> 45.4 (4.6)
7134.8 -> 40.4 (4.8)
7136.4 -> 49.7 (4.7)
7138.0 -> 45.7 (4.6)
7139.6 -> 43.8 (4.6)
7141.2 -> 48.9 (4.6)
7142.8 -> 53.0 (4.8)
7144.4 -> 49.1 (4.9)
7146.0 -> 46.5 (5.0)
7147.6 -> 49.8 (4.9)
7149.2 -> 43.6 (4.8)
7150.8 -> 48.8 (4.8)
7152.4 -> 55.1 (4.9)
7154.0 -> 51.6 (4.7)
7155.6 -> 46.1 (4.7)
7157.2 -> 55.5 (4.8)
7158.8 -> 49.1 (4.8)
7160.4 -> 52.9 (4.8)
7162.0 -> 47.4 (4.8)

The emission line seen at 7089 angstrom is [O III]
